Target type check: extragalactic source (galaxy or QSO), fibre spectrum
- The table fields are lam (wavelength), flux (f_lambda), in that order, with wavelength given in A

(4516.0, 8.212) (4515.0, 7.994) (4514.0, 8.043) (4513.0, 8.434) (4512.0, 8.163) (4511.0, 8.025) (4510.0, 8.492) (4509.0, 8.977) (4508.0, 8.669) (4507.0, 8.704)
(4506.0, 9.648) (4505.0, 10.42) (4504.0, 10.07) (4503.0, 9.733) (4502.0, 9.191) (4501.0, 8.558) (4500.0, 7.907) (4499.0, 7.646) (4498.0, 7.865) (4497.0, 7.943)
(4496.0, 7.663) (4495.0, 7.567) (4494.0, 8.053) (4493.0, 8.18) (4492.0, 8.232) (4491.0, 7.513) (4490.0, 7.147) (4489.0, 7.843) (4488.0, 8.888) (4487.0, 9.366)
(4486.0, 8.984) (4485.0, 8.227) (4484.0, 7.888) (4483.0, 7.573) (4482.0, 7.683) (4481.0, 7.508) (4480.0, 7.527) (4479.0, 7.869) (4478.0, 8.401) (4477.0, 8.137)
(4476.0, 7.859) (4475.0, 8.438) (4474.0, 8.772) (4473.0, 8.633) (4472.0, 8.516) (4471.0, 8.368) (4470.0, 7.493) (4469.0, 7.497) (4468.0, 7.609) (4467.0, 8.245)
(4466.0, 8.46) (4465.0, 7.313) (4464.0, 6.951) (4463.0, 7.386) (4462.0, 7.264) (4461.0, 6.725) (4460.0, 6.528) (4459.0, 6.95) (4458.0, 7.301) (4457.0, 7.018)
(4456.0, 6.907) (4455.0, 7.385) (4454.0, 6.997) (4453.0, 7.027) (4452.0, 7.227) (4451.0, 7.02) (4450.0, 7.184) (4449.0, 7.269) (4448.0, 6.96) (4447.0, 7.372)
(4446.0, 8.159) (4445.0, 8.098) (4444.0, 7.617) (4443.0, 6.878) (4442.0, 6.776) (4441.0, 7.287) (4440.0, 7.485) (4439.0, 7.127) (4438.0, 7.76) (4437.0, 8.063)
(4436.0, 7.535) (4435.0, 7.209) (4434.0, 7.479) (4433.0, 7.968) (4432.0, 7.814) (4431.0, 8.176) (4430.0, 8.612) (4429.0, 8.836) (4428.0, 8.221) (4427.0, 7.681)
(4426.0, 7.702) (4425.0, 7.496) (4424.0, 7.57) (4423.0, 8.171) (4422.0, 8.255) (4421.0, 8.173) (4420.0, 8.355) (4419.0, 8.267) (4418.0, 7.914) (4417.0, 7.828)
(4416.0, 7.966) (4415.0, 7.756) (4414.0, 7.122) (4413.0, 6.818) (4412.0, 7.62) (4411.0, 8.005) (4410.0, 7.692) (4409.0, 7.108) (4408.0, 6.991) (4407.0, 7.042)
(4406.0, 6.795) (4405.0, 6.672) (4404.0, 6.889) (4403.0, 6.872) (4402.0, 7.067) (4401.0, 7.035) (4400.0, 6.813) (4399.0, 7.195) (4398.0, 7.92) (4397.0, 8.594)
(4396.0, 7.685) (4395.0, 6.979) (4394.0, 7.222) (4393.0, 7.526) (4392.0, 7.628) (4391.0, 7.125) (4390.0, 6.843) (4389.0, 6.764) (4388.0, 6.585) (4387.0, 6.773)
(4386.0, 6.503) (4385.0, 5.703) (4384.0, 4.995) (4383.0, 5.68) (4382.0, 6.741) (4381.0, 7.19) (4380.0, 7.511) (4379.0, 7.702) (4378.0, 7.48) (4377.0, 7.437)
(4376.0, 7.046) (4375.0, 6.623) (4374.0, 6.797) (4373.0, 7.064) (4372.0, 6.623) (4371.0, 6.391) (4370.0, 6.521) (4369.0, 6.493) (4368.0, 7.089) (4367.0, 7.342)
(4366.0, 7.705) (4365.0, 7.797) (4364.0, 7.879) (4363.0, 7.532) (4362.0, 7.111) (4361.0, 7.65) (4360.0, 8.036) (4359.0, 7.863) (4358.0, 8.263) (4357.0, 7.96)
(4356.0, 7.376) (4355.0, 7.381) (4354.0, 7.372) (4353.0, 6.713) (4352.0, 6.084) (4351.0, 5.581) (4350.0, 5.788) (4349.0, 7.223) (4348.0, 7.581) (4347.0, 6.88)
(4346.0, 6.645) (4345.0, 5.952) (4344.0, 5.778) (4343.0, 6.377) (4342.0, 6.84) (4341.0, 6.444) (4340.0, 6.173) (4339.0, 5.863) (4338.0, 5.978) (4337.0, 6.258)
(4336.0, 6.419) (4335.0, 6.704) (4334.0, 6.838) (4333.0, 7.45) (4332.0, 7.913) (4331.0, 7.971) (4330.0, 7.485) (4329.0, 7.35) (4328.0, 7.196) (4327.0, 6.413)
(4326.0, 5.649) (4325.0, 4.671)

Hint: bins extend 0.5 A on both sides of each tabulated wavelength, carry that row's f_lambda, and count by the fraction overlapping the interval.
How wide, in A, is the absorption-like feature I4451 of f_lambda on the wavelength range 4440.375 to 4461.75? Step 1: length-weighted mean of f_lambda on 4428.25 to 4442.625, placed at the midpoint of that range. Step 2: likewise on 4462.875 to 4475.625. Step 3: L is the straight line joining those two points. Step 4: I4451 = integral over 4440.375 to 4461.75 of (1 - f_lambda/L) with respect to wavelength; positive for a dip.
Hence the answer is 1.8 A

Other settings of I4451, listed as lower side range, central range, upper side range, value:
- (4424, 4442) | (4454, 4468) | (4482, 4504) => 1.2 A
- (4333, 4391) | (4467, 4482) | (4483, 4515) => 0.2 A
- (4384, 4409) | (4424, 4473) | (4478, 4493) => 0.5 A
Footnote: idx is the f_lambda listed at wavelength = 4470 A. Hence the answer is 7.493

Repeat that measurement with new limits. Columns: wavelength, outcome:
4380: 7.511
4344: 5.778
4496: 7.663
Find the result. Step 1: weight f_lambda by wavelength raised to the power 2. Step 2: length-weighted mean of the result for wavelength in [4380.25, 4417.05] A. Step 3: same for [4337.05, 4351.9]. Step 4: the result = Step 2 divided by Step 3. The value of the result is 1.14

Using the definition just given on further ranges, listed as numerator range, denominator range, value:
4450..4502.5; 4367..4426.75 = 1.12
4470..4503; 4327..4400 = 1.23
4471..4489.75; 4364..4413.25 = 1.22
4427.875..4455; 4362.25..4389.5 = 1.13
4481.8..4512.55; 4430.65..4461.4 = 1.18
